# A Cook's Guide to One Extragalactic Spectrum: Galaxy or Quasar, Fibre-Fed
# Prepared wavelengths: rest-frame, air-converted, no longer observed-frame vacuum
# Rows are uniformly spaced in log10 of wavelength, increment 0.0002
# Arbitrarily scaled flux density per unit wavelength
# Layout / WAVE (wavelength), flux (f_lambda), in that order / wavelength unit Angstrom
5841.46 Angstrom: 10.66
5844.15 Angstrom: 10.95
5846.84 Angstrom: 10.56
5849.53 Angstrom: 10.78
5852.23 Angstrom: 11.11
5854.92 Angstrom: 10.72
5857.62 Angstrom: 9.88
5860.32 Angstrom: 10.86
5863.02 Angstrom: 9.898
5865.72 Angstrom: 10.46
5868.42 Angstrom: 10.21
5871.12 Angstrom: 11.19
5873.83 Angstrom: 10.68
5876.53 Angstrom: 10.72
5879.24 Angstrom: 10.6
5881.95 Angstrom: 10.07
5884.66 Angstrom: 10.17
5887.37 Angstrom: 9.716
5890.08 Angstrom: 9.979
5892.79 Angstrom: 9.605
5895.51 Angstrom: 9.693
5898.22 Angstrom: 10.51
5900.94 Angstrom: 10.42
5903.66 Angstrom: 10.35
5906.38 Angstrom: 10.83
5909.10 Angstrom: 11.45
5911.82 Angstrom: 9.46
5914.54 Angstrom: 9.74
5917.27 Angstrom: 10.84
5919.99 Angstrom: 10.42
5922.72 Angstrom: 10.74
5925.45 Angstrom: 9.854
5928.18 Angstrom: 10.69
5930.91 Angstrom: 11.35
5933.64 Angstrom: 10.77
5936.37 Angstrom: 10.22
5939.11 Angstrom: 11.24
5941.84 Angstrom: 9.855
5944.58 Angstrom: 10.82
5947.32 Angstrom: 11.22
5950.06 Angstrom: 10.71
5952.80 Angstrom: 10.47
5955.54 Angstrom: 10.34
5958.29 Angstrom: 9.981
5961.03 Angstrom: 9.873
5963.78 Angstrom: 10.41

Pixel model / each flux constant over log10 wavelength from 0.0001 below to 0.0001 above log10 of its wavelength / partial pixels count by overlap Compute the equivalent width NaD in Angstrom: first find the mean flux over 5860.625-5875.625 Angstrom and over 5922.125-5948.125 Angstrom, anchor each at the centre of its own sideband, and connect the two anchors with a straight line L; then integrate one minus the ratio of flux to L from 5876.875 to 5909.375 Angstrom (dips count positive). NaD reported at 1.0 Angstrom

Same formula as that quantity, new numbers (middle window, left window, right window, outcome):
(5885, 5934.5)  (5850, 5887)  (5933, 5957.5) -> 0.95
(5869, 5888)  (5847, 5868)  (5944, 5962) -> 0.08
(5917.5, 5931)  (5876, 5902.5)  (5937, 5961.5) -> -0.27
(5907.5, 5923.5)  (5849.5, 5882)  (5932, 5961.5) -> 0.16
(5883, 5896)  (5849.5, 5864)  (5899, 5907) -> 0.82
